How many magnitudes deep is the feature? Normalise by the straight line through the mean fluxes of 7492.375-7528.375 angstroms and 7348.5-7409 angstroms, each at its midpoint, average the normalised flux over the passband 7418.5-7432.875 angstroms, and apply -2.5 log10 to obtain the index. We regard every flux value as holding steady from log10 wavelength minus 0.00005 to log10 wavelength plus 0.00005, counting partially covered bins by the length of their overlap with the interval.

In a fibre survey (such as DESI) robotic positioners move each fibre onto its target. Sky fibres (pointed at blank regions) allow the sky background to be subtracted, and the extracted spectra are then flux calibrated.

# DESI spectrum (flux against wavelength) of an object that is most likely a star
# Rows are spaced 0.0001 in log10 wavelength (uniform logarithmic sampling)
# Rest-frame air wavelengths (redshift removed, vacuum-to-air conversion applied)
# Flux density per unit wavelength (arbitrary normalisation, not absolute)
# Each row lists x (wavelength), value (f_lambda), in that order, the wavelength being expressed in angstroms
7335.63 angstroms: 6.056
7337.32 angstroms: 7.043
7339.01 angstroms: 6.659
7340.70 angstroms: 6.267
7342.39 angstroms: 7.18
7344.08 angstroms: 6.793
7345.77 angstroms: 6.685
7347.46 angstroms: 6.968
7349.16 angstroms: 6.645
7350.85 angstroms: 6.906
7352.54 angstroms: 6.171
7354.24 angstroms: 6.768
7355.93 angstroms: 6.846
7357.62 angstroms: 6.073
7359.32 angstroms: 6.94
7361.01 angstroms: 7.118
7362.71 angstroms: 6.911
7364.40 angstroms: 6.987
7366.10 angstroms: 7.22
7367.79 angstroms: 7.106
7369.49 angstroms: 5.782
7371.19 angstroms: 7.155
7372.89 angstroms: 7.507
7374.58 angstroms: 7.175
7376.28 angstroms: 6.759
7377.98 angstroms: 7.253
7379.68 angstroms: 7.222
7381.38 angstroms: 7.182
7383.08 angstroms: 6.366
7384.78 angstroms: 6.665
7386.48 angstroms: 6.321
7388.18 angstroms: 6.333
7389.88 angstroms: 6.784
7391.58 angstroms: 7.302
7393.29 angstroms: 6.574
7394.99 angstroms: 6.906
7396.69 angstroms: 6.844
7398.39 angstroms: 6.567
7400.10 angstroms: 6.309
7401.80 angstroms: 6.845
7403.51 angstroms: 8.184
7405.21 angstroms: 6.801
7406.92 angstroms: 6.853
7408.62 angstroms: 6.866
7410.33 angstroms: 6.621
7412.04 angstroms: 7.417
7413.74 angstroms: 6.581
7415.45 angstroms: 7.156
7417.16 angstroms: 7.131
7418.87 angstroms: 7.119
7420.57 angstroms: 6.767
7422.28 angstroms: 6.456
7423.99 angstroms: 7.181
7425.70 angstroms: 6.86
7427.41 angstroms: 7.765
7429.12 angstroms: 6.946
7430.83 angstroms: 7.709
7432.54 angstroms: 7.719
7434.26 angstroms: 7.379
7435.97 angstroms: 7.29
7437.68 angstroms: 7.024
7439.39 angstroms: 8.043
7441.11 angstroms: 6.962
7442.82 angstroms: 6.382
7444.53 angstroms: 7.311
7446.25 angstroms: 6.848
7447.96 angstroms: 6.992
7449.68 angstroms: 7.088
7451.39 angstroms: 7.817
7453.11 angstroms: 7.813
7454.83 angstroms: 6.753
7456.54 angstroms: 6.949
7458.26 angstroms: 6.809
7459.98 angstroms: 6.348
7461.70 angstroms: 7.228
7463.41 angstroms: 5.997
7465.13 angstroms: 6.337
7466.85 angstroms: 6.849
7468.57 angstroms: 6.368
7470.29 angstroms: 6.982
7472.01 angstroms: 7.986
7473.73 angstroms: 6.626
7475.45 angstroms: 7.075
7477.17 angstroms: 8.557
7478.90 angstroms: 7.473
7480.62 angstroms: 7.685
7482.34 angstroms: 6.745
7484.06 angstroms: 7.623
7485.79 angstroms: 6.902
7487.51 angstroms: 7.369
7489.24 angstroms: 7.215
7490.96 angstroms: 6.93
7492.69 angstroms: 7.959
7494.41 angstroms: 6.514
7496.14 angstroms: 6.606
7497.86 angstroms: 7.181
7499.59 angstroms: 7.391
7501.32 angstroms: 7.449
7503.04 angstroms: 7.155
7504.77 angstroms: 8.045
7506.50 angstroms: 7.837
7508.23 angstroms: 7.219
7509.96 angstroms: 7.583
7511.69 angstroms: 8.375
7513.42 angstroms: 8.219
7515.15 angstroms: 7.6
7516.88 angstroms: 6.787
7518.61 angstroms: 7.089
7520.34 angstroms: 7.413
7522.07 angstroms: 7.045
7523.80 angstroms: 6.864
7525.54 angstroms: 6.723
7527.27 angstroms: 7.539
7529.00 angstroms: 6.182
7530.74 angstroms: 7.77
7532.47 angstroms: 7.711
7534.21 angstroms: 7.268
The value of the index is -0.02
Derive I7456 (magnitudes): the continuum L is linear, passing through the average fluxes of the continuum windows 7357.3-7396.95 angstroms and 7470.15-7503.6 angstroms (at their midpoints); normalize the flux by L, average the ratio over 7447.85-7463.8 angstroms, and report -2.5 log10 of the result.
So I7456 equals 0.023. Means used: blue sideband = 6.86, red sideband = 7.28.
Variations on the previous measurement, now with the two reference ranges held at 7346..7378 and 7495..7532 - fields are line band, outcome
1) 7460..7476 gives 0.06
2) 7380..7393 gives 0.03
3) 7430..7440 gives -0.06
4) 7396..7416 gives 0.01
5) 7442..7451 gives 0.02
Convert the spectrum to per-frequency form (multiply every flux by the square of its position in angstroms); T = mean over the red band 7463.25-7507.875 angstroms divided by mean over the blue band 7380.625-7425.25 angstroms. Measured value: 1.1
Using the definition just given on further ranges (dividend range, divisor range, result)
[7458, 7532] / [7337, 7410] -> 1.09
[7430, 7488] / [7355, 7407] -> 1.06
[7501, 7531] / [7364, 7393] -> 1.11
